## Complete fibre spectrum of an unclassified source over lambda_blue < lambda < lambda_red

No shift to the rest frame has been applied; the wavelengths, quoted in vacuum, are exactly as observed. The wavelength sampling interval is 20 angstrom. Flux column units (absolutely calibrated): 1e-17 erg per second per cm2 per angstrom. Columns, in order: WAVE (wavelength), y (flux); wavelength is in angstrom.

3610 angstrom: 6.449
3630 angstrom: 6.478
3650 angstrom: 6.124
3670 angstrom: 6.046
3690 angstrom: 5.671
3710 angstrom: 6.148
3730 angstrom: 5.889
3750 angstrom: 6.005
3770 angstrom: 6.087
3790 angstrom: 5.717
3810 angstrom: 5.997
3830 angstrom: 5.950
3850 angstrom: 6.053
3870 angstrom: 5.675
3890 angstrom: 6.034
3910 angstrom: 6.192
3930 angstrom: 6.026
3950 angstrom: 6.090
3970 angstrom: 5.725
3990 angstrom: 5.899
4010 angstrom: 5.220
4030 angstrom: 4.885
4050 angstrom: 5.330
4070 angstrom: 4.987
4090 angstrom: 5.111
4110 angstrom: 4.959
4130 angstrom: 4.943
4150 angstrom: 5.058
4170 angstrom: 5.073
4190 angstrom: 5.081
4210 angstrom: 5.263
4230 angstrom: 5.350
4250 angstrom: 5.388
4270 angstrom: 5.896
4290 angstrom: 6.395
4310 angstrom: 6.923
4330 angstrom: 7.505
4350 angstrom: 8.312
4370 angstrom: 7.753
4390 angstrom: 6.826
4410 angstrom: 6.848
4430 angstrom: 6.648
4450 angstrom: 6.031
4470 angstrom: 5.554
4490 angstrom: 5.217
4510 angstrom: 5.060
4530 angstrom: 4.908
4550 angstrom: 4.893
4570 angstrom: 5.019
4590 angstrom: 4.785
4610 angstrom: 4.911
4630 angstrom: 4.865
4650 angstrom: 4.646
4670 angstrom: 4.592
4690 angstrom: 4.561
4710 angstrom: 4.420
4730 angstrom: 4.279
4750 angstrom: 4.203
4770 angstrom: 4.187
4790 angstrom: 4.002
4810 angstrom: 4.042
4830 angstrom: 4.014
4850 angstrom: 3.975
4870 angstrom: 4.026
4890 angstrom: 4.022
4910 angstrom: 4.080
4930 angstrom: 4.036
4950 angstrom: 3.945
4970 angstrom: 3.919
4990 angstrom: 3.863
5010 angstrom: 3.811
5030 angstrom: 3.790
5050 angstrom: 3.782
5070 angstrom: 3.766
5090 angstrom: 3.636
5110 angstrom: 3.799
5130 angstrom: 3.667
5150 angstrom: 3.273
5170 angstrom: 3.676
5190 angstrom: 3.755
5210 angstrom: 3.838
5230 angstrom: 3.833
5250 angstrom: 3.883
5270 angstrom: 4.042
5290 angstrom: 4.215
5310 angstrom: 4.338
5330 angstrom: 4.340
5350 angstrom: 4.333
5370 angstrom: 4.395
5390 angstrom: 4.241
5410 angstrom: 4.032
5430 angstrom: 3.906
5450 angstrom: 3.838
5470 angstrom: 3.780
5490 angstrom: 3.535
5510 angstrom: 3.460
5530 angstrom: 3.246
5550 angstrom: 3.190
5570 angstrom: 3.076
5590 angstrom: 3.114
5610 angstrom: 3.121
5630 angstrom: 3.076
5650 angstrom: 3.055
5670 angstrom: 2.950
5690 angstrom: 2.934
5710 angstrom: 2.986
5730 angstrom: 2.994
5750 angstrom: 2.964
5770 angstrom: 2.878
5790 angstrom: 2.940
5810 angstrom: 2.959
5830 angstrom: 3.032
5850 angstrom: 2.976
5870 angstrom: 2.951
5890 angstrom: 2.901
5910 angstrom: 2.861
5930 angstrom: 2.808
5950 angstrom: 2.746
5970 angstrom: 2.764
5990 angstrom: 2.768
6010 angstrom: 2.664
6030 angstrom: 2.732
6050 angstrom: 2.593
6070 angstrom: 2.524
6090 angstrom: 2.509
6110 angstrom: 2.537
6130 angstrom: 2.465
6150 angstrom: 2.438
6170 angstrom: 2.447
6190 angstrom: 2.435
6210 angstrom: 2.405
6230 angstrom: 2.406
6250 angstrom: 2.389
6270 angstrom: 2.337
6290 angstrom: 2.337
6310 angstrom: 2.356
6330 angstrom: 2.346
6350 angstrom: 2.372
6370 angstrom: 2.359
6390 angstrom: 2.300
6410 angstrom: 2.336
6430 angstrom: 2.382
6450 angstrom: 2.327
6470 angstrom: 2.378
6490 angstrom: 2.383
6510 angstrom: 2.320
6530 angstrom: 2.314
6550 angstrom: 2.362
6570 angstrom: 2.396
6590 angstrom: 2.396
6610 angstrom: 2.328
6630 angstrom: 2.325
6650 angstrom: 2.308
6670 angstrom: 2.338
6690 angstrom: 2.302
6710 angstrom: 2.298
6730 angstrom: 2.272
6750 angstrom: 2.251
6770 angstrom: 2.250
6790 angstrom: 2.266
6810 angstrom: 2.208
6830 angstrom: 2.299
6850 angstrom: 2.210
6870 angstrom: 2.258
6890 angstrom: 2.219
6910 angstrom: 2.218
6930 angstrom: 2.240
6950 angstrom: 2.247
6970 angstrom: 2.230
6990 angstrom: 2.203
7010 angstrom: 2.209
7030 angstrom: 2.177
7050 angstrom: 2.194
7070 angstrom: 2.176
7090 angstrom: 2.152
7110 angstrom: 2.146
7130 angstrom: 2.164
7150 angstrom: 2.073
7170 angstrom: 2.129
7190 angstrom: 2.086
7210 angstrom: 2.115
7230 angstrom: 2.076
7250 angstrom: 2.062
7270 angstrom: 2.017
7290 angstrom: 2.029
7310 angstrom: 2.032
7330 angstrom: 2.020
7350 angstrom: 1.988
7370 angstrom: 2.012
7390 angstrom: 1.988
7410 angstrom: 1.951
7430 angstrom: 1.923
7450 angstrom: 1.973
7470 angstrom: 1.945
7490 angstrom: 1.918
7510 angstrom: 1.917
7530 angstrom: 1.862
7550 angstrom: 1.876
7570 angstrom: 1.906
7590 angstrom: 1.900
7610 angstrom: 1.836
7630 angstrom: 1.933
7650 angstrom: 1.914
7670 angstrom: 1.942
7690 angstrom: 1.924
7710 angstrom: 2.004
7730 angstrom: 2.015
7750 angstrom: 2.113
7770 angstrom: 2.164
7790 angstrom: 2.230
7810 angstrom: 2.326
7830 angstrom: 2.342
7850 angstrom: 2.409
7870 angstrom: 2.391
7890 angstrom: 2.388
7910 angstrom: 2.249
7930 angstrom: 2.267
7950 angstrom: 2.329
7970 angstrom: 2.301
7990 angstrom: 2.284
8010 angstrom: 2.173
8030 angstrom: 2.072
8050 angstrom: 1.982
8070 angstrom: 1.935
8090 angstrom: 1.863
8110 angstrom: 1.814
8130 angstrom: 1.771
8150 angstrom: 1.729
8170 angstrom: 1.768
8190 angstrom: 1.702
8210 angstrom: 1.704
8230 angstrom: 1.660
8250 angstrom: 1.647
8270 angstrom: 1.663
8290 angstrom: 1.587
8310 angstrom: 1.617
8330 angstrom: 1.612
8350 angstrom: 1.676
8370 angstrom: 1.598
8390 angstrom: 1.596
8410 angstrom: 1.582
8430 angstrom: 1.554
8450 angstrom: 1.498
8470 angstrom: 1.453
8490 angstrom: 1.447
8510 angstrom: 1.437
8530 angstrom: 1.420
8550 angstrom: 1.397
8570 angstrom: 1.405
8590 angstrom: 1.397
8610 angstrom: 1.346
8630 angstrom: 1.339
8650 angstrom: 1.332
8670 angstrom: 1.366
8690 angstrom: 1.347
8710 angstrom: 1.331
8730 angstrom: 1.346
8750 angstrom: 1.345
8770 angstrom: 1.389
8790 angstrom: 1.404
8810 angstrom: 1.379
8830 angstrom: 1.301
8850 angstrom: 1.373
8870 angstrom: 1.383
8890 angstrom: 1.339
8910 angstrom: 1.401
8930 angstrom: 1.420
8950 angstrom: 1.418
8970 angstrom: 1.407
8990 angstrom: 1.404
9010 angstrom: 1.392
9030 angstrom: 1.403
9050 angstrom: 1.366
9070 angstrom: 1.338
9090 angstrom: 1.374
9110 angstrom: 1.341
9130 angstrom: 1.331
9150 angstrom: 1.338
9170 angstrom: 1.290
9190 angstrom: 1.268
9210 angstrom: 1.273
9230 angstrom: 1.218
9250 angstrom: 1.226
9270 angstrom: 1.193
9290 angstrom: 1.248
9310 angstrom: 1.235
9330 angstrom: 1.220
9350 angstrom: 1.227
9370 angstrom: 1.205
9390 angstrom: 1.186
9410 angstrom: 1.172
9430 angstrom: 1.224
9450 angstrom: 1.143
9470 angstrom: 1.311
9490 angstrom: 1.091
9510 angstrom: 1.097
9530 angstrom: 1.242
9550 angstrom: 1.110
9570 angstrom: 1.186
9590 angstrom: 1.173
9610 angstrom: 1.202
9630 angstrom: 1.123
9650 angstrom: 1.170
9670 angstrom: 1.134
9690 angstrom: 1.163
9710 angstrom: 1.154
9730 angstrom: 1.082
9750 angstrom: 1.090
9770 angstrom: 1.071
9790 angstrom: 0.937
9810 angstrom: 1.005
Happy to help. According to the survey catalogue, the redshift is 1.81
